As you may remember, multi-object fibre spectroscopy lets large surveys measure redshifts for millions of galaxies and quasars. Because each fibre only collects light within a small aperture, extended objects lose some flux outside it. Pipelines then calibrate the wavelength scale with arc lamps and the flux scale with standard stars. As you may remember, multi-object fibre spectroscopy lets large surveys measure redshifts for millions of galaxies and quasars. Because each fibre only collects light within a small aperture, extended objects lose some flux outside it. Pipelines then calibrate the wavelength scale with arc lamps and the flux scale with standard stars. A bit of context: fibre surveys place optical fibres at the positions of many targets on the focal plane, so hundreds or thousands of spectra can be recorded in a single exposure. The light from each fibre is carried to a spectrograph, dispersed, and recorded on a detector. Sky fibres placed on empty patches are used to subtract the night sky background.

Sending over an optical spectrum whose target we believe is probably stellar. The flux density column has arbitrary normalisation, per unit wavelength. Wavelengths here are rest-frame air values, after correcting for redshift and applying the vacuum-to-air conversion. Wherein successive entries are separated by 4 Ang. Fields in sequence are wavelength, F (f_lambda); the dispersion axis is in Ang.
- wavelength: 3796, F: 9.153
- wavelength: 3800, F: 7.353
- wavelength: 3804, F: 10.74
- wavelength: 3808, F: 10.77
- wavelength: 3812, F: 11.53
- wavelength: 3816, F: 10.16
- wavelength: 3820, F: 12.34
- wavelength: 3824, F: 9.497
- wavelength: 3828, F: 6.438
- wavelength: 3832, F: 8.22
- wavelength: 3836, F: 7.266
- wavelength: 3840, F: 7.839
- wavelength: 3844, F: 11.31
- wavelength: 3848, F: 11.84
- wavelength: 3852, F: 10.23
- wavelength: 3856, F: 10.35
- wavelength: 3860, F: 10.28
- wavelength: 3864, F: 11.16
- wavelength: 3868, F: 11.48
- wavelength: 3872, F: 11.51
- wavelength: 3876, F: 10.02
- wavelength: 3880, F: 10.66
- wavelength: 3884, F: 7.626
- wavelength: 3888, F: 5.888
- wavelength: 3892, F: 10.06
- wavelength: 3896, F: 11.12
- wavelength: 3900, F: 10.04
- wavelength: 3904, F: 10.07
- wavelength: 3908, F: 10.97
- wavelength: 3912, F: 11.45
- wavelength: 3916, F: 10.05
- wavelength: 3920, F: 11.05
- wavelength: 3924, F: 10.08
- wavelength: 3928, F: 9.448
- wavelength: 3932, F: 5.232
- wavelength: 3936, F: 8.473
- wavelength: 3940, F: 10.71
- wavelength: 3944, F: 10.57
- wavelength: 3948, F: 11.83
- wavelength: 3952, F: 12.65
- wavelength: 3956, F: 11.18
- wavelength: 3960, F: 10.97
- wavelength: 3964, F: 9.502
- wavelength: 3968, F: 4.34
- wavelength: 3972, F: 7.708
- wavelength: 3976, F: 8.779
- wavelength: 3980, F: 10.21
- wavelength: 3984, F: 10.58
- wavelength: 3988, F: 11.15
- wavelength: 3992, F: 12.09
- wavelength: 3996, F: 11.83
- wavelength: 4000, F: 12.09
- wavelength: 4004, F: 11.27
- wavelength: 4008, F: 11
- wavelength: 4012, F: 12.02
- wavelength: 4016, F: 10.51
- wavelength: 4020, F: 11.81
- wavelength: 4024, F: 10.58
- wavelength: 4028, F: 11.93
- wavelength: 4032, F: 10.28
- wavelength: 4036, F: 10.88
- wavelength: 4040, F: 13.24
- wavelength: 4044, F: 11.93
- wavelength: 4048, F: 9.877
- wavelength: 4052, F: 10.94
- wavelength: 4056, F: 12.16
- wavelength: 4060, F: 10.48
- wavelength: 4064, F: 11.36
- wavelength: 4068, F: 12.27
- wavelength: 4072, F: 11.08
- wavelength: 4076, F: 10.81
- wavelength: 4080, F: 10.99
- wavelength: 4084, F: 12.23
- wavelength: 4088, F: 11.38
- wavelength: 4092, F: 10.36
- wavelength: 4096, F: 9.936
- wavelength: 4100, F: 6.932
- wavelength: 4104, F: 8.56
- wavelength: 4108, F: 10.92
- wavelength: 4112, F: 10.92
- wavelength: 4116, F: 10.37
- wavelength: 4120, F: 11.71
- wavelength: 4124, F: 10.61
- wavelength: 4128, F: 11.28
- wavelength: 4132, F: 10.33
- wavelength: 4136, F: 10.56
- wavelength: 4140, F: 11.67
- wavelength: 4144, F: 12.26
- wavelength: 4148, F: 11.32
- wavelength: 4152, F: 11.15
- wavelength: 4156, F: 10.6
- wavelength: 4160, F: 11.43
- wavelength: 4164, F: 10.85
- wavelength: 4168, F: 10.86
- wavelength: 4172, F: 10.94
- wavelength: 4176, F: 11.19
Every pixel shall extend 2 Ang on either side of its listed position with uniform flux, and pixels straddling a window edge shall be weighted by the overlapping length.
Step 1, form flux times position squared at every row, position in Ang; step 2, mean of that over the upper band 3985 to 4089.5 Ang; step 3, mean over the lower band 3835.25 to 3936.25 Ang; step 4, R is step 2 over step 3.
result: 1.24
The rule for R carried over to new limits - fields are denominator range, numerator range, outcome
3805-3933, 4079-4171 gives 1.23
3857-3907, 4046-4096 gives 1.22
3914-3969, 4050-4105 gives 1.17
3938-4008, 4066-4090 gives 1.15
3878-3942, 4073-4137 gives 1.21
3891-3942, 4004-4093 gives 1.22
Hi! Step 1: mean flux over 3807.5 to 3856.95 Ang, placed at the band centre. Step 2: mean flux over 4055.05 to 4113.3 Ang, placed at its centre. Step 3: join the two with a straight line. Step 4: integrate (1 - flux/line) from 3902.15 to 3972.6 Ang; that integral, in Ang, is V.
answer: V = 2.2 Ang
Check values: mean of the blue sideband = 9.79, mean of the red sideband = 10.7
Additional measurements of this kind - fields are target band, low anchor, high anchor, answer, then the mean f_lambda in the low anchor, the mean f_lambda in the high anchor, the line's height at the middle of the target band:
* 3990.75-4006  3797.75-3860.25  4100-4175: -2.2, 9.74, 10.8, 10.3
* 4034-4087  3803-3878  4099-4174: -4.0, 10.1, 10.7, 10.6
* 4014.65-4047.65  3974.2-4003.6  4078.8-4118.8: -1.9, 11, 10.3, 10.7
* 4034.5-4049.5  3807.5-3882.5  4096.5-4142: -1.9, 10.1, 10.3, 10.3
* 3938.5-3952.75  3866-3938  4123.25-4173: -2.0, 9.73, 11.1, 9.97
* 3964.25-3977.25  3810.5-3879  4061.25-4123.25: 4.0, 10.1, 10.7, 10.4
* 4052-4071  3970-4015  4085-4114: -2.3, 10.8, 9.94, 10.2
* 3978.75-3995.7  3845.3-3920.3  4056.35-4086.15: -0.4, 10.3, 11.4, 10.9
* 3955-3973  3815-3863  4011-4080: 3.3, 9.67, 11.3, 10.6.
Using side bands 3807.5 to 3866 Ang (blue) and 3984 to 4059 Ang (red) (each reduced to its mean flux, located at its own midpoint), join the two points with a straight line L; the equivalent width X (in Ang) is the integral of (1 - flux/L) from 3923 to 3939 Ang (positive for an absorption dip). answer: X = 3.5 Ang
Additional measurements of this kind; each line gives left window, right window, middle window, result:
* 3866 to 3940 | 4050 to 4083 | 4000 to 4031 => -1.5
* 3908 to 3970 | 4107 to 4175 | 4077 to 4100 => 0.3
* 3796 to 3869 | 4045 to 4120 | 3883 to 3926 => 0.9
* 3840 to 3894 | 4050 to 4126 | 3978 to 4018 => -3.0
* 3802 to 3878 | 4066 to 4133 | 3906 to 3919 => -0.7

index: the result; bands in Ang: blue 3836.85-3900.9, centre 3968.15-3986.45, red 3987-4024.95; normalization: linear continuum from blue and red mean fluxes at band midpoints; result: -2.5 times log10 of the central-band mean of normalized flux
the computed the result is 0.25 mag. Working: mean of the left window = 10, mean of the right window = 11.5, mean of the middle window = 8.86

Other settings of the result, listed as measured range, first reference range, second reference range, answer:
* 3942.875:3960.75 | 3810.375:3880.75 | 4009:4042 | -0.06 mag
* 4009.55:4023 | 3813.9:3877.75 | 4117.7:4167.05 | -0.07 mag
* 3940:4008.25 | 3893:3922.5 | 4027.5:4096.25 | 0.05 mag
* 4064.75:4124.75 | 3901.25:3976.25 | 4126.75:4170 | 0.01 mag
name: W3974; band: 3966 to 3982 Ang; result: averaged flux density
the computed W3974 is 7.76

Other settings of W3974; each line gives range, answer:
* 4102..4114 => 10.1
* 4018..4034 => 11.2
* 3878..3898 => 9.07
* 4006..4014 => 11.5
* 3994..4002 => 12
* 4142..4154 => 11.6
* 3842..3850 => 11.6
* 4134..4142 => 11.1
